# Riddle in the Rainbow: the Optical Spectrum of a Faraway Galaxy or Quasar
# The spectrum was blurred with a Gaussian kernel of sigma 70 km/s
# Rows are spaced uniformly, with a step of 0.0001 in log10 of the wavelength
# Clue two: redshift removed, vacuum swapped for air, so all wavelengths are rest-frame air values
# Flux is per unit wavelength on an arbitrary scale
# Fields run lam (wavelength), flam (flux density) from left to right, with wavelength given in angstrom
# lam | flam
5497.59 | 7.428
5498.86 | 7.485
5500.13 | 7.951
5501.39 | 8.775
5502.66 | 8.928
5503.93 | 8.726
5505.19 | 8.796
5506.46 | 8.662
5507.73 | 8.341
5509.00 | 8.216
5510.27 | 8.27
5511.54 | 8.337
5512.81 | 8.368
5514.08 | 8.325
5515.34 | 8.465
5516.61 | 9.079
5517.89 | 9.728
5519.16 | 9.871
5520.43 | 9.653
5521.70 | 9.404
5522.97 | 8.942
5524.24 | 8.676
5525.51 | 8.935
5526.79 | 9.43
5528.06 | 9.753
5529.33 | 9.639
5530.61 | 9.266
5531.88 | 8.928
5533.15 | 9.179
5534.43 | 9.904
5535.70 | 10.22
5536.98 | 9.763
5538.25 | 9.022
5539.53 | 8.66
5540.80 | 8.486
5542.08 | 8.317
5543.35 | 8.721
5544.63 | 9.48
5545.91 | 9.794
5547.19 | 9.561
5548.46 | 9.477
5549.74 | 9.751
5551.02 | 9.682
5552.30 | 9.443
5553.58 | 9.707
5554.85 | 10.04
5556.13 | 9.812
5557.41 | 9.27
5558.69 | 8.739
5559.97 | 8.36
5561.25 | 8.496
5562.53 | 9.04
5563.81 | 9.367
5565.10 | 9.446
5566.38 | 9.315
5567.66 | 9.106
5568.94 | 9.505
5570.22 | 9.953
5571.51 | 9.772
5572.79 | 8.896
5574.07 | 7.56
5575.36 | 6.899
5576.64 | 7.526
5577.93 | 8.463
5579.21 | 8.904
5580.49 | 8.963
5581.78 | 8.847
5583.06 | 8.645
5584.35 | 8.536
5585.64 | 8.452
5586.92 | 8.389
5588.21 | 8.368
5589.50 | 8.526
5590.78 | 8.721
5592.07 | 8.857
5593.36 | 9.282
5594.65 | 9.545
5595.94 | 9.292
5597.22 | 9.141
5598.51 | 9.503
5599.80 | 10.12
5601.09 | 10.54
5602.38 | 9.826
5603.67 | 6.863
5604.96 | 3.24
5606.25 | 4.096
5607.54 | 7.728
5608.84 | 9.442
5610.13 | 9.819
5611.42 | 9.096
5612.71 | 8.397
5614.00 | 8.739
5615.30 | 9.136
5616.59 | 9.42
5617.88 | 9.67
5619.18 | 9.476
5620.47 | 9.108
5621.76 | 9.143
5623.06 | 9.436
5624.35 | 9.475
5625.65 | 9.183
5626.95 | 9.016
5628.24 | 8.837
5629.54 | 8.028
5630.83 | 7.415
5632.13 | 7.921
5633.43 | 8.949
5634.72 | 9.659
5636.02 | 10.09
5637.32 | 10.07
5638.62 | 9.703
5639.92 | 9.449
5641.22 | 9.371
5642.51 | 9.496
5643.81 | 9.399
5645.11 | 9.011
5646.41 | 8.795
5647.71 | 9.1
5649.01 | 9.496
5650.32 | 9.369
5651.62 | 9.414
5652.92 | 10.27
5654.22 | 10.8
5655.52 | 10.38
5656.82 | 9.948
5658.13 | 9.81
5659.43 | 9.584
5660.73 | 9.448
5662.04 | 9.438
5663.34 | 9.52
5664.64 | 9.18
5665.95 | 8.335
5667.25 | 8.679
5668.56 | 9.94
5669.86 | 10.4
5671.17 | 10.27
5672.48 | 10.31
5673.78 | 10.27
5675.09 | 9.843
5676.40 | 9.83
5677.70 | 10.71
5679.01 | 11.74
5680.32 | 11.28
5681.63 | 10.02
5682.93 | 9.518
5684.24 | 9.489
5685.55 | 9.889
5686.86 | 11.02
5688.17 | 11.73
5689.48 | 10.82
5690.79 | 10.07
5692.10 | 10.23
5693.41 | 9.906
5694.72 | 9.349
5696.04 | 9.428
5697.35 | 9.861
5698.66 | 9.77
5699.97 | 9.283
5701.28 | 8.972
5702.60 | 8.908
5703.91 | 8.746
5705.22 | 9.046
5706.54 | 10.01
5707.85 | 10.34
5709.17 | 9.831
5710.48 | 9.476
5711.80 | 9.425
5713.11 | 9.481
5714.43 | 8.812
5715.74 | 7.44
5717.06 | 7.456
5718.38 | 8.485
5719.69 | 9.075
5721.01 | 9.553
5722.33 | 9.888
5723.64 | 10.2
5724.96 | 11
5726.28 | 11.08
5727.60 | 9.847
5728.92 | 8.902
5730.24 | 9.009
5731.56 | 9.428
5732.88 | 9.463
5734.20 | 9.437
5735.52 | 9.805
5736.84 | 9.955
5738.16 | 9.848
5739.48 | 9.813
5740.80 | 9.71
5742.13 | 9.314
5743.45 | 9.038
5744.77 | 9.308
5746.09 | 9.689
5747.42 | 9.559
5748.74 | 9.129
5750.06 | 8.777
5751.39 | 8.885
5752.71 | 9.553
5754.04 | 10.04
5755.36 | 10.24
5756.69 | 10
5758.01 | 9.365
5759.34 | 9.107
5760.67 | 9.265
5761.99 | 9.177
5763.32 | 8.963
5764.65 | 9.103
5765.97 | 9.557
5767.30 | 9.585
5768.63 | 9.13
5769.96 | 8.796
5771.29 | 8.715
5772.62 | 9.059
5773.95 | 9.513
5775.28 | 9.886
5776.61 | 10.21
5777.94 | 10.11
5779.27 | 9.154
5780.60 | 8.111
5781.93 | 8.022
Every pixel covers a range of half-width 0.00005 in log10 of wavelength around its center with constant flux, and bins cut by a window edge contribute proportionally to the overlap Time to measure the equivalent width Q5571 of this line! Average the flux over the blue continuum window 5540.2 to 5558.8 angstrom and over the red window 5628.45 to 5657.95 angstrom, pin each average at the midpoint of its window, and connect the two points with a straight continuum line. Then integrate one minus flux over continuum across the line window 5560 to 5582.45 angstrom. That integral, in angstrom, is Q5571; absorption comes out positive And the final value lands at 1.3 angstrom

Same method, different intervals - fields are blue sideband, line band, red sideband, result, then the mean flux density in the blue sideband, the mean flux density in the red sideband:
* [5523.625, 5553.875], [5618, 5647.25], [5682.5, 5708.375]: 1.4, 9.32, 9.82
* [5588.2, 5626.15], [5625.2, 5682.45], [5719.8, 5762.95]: -3.3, 8.78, 9.59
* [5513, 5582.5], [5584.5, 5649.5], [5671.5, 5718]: 3.9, 9.13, 9.77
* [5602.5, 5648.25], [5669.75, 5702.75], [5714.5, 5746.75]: -3.5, 8.75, 9.44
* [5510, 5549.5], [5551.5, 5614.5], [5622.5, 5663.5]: 3.5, 9.17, 9.37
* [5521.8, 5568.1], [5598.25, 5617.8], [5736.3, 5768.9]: 1.9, 9.27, 9.45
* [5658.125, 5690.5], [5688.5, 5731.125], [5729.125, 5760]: 1.1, 10.1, 9.49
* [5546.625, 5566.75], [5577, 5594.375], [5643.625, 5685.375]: 1.4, 9.34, 9.81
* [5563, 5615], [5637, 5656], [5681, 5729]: -0.9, 8.64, 9.64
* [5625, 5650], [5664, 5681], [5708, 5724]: -1.8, 9.11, 9.11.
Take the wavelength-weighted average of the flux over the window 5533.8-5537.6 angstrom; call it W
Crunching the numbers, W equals 9.96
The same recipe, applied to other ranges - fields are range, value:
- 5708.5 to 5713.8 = 9.54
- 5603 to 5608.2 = 5.5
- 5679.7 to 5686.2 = 10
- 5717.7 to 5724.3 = 9.44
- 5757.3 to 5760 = 9.26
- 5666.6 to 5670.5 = 9.68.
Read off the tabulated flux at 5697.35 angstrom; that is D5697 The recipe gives 9.861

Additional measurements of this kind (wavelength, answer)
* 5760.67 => 9.265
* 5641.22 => 9.371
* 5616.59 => 9.42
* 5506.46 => 8.662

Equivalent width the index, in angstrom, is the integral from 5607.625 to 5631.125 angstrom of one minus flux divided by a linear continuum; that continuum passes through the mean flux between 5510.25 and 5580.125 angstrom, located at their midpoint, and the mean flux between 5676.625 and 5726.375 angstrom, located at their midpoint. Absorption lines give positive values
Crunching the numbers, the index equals 0.9 angstrom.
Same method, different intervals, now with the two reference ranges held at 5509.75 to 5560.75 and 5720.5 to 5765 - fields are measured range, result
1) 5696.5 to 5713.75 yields 0.1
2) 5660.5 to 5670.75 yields 0.1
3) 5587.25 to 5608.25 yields 2.2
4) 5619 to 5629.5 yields 0.3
